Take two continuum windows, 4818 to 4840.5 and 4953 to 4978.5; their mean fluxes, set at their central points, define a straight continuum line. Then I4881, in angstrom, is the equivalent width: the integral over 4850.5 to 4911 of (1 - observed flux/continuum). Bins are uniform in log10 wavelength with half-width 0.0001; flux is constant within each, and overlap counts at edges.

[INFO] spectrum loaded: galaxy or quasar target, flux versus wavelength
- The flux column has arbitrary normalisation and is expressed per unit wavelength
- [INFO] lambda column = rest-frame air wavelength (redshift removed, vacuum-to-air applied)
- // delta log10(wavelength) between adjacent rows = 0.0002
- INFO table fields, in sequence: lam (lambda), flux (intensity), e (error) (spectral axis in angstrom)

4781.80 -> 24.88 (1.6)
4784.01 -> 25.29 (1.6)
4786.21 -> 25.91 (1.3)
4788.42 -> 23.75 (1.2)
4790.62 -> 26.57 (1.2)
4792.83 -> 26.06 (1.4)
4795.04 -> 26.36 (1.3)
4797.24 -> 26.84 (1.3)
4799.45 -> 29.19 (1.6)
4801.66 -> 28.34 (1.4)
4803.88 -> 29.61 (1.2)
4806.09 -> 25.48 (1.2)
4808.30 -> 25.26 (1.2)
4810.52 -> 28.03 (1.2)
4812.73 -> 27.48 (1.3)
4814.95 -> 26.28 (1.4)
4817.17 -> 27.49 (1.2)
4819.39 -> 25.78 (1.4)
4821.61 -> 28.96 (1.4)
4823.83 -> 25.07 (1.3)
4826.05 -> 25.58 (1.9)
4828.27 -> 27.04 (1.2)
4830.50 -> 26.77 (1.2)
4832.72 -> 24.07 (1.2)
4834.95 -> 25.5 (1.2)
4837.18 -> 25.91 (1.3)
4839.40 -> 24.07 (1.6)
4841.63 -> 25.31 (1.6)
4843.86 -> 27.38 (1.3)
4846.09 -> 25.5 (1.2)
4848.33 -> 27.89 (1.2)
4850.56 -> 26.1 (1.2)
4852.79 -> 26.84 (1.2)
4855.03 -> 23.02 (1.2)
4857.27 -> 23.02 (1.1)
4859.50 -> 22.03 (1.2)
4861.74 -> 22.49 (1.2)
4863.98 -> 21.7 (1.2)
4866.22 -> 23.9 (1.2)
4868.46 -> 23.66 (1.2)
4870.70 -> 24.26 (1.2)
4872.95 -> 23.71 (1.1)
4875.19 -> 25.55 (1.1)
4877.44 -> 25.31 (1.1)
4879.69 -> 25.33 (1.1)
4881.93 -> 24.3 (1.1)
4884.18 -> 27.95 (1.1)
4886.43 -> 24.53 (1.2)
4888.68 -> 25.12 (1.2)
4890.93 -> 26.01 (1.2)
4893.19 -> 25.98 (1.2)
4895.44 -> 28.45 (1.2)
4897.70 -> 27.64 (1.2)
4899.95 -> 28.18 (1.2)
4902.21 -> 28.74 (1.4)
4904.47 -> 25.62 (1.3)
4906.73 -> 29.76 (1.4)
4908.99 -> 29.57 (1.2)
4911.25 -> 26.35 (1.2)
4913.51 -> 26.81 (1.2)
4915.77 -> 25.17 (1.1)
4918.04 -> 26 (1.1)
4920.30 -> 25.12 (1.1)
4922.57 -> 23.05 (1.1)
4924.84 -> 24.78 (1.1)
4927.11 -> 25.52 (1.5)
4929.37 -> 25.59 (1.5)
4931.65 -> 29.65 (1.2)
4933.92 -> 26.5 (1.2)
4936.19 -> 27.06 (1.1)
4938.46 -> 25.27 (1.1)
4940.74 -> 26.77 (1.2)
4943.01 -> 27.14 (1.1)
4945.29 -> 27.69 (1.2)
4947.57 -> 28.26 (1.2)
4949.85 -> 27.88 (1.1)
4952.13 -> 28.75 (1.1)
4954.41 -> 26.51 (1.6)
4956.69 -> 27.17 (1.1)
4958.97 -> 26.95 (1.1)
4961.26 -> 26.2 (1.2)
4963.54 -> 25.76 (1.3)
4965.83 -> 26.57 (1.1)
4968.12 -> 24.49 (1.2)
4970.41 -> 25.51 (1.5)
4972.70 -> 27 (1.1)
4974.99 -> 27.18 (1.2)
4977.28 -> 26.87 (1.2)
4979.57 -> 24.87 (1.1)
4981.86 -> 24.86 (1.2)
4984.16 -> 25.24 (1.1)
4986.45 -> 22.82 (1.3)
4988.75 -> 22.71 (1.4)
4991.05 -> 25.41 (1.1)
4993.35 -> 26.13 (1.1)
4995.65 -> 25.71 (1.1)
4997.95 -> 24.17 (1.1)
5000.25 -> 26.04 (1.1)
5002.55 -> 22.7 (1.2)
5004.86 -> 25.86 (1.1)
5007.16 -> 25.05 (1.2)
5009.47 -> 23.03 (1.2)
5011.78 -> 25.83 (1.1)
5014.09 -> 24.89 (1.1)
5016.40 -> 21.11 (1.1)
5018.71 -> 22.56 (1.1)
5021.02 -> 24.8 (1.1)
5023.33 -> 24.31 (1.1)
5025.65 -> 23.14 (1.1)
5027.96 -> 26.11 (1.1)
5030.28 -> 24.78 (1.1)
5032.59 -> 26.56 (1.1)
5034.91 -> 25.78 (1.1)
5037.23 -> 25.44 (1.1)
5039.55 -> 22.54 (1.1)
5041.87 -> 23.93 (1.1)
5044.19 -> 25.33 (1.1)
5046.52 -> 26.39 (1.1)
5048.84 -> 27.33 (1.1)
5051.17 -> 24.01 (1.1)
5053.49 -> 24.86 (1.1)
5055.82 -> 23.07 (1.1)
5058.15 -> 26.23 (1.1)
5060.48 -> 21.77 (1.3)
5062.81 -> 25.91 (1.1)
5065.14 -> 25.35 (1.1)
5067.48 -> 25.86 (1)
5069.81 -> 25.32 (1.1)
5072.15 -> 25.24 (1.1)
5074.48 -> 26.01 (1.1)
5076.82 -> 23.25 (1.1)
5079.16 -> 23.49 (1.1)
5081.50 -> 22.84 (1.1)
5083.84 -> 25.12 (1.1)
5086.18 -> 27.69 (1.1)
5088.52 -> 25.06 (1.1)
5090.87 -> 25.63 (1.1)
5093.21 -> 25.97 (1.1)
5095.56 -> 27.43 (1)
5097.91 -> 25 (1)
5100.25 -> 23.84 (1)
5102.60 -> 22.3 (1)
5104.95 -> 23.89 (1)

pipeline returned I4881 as 1.3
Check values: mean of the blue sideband 25.9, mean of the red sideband 26.4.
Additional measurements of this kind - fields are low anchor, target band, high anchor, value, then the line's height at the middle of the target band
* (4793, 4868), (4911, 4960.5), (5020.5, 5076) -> -2.15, 25.4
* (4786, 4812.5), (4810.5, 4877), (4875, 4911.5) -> 3.74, 26.8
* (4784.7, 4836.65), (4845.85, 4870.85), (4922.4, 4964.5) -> 2.33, 26.6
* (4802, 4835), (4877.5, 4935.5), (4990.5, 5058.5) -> -1.41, 25.8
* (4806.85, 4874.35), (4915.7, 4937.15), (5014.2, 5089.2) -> -0.67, 25.1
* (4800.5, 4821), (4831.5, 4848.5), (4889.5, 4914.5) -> 1.04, 27.3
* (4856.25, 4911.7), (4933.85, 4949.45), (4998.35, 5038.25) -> -1.17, 25.1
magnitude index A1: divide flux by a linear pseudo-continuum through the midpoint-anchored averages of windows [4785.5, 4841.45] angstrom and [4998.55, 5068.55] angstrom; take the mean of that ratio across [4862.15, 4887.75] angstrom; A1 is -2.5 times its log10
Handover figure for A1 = 0.062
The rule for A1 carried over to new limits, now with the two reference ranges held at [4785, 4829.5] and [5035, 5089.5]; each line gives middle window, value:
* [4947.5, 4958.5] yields -0.08 mag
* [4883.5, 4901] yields -0.02 mag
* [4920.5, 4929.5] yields 0.05 mag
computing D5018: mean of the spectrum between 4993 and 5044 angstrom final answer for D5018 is 24.6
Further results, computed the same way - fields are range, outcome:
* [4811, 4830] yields 26.8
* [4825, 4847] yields 25.7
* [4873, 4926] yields 26.3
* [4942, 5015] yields 25.8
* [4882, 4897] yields 26.2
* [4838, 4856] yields 25.8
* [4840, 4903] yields 25.3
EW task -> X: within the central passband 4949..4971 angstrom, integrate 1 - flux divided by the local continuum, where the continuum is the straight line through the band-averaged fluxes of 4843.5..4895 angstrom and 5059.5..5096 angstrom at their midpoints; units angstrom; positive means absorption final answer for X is -1.43 angstrom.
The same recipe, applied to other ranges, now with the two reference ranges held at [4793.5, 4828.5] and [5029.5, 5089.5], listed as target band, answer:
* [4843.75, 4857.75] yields 0.5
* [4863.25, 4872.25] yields 1.0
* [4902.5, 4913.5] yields -0.7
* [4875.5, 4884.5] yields 0.3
